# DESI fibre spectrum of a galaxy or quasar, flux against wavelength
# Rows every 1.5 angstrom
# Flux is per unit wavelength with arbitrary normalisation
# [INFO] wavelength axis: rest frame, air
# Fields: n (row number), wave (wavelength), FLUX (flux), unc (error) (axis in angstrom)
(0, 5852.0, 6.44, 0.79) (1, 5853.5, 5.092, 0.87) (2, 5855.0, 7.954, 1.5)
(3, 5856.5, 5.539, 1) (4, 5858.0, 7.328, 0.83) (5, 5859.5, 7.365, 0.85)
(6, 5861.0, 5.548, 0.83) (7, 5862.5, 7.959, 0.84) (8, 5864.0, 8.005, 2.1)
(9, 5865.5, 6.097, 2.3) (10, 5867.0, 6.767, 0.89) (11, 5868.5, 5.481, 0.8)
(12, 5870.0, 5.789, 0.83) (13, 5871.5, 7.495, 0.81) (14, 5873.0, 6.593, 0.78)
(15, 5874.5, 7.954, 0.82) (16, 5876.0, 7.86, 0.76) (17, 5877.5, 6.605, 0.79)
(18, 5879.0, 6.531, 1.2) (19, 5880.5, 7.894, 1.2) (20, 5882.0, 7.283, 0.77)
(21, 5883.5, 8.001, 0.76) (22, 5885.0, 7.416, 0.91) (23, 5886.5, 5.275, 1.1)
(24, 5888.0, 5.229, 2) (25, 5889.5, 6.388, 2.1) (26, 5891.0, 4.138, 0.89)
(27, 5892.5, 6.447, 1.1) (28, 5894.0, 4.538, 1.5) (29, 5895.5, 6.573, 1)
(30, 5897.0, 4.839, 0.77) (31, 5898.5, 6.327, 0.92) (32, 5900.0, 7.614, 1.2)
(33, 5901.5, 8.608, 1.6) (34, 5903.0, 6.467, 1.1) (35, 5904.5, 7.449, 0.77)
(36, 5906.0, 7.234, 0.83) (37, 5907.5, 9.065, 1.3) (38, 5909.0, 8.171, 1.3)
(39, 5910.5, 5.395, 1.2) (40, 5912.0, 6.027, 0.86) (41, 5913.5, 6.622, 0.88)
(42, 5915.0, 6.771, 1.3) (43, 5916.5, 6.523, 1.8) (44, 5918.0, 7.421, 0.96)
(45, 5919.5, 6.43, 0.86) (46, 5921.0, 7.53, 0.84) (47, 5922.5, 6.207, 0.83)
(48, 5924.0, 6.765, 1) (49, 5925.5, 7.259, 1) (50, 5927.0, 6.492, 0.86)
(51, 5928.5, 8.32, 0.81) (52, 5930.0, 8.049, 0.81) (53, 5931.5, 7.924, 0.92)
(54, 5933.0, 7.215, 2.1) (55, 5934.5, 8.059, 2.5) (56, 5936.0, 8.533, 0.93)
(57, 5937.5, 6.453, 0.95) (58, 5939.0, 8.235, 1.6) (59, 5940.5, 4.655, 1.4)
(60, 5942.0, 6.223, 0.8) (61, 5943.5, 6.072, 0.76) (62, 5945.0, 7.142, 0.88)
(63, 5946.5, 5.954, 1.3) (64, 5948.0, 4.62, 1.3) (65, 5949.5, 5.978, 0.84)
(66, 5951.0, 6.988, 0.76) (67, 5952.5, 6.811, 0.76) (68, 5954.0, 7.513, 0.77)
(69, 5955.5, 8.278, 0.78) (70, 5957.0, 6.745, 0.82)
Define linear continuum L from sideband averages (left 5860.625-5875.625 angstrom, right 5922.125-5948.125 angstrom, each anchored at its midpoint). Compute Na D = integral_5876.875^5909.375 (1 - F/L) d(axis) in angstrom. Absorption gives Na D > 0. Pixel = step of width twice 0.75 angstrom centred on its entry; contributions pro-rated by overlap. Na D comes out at 0.8 angstrom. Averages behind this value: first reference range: 6.83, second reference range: 6.96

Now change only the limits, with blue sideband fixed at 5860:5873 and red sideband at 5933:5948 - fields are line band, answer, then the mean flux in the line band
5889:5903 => 1.1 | 6.18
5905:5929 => -1.1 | 7.01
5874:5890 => -0.7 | 6.94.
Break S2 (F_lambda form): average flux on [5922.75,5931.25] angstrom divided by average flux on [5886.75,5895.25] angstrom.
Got 1.36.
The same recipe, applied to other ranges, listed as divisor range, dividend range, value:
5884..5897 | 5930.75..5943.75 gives 1.23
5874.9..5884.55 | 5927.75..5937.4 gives 1.07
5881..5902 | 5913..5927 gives 1.08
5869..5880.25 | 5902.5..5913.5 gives 1.02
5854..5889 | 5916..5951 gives 1.00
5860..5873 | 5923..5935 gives 1.12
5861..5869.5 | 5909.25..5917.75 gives 0.96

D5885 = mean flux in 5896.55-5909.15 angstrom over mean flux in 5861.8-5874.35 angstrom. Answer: 1.07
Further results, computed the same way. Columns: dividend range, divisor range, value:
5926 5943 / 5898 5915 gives 1.01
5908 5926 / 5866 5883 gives 0.98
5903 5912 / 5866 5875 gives 1.10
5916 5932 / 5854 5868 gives 1.04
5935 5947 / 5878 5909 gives 1.00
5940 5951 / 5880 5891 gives 0.90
